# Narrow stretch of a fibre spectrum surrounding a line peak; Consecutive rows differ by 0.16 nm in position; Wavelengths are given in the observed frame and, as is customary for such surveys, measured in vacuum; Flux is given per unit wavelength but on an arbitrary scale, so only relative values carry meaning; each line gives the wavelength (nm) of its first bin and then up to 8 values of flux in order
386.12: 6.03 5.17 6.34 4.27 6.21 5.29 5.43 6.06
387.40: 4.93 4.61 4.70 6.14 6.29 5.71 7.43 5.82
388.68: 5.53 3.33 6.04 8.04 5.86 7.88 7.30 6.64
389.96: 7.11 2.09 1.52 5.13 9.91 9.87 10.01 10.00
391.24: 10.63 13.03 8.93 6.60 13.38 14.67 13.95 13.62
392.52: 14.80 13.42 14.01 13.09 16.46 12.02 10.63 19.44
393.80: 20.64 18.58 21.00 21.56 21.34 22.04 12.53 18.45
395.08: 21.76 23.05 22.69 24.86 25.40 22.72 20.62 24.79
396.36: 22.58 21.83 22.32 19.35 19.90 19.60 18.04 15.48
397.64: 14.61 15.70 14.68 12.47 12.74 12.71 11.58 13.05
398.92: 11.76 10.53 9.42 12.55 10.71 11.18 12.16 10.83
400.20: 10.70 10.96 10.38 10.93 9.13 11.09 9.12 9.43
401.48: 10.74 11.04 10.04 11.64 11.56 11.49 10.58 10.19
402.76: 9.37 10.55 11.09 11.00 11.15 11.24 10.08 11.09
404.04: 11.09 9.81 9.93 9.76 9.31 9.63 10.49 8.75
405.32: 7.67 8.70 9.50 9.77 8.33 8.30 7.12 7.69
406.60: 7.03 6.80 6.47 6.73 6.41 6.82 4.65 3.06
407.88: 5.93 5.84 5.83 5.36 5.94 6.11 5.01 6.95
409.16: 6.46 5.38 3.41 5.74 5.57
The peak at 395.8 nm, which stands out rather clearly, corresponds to Lyman alpha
